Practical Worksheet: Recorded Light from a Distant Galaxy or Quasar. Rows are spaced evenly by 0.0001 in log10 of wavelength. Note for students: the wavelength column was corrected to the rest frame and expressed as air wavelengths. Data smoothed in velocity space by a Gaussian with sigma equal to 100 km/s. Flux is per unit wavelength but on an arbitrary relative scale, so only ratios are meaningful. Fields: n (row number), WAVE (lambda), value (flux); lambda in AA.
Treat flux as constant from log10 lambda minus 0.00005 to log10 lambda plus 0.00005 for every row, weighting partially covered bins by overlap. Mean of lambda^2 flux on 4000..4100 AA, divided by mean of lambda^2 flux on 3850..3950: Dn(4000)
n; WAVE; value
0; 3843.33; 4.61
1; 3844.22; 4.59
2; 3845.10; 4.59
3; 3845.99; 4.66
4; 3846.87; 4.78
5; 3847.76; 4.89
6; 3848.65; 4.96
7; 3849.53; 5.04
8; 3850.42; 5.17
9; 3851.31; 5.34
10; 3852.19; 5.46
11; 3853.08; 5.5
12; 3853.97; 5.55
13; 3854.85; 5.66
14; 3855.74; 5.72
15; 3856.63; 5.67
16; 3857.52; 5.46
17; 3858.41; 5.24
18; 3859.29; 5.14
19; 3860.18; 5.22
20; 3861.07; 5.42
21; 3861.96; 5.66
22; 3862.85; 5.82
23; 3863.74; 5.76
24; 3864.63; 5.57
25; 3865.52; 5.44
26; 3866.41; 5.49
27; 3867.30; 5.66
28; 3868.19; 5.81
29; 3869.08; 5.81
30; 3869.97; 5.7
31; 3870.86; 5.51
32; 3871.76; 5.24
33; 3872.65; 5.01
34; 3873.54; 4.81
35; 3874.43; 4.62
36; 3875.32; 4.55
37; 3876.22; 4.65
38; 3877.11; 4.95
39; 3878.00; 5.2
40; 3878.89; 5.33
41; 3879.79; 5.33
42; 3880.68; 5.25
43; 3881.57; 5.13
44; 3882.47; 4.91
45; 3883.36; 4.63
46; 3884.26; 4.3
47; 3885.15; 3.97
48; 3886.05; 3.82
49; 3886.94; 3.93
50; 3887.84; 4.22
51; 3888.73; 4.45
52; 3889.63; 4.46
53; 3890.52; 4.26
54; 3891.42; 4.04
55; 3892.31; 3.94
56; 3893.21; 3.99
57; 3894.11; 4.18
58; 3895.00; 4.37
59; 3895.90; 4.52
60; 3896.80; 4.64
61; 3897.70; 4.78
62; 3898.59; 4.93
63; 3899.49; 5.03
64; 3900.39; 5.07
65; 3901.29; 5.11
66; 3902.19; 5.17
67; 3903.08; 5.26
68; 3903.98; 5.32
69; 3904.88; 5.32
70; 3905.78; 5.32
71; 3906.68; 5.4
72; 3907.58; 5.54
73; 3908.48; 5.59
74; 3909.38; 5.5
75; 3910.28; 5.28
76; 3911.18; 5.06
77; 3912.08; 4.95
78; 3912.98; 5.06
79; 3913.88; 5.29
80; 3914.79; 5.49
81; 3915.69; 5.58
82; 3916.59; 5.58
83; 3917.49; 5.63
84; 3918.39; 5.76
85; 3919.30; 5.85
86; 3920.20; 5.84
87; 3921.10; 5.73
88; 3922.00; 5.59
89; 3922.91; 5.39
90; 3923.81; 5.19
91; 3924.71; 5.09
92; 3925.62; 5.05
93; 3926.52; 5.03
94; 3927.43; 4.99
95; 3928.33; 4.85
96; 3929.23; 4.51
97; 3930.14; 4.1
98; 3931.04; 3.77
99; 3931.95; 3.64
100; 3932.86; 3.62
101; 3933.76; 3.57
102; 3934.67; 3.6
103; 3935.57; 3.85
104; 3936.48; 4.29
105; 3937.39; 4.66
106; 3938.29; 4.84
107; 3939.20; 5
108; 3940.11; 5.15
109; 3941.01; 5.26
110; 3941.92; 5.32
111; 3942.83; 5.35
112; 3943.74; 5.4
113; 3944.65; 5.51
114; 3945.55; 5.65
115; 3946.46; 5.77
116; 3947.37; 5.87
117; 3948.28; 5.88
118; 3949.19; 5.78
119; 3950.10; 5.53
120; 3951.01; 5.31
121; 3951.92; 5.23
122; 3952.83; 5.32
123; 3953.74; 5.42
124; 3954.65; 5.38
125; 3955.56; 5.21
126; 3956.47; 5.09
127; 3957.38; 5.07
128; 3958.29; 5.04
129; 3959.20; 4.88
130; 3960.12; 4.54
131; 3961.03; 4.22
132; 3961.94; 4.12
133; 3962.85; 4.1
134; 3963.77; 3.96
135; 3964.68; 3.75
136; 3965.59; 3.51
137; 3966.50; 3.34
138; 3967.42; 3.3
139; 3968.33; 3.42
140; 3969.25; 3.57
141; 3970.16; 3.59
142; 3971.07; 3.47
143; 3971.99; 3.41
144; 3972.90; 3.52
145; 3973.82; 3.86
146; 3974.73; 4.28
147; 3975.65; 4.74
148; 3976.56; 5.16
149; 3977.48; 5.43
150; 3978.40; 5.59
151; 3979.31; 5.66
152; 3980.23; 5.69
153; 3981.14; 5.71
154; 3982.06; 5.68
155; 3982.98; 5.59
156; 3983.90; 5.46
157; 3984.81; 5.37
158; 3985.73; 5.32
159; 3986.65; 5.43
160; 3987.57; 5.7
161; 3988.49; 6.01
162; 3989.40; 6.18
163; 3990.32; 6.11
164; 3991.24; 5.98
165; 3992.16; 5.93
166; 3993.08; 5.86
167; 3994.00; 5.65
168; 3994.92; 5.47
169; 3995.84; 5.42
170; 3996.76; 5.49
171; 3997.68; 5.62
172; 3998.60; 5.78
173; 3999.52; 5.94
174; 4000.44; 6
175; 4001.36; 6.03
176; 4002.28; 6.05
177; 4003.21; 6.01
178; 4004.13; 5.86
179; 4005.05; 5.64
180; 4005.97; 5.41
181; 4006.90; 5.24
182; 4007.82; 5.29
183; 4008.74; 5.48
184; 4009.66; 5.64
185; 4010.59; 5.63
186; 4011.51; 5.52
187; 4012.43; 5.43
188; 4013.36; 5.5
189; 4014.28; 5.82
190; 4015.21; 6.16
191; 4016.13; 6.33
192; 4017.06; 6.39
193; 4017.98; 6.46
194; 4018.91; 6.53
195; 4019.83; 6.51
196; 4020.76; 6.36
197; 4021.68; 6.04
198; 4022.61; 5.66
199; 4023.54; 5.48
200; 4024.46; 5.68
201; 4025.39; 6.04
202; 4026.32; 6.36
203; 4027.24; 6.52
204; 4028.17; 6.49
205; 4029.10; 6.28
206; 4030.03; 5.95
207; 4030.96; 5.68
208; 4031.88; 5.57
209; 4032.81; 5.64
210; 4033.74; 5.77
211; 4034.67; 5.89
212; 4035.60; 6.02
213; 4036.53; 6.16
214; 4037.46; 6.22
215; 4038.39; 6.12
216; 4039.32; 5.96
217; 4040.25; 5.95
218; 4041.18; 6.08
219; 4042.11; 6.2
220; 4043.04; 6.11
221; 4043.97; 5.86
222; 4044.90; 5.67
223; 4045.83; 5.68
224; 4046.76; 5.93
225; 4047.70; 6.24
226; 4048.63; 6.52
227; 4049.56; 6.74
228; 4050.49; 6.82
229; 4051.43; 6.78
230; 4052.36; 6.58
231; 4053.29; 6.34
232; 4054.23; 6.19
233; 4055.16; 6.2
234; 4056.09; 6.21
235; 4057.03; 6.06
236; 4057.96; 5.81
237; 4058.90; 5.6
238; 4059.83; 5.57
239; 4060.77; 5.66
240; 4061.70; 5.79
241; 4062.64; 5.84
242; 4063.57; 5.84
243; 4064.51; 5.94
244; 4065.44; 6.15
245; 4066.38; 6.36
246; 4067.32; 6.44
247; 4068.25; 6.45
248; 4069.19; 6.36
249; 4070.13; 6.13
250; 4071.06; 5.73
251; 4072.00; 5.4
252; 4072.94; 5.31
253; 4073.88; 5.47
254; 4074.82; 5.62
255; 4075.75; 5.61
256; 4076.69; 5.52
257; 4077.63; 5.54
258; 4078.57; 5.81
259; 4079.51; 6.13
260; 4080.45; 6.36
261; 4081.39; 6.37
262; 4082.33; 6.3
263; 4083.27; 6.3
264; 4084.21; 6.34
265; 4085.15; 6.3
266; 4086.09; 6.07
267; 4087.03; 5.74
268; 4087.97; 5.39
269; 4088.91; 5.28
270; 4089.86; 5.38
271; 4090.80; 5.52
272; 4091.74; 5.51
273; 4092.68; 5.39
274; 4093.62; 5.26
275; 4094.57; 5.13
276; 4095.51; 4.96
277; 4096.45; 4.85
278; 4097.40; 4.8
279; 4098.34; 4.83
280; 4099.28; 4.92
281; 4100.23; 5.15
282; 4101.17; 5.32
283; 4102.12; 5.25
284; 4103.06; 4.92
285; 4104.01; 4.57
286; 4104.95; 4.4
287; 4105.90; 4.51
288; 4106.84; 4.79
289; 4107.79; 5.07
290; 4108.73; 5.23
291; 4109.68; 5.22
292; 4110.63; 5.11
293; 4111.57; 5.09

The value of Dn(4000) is 1.3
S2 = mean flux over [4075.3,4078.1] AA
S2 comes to 5.55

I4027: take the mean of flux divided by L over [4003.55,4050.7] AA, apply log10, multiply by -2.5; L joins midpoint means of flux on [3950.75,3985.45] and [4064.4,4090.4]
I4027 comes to -0.12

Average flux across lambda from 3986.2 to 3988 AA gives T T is 5.56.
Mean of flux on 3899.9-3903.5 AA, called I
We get 5.15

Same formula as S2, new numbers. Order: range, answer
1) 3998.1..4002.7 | 5.96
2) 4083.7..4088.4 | 5.98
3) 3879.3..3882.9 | 5.15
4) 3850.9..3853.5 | 5.44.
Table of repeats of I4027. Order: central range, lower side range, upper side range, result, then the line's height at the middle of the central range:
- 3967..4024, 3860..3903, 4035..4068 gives 0.055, 5.71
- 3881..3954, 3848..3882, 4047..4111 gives 0.100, 5.42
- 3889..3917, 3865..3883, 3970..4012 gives 0.064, 5.26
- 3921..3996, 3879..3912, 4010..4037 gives 0.099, 5.38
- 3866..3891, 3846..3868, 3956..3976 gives 0.052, 5.12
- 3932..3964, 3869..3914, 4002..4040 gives 0.085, 5.33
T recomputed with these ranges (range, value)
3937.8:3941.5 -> 5.07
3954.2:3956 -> 5.3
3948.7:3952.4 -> 5.46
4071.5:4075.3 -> 5.45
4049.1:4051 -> 6.76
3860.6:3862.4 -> 5.53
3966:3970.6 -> 3.44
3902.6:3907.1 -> 5.33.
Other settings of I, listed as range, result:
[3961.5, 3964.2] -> 4.05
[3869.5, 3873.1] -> 5.36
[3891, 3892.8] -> 3.99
